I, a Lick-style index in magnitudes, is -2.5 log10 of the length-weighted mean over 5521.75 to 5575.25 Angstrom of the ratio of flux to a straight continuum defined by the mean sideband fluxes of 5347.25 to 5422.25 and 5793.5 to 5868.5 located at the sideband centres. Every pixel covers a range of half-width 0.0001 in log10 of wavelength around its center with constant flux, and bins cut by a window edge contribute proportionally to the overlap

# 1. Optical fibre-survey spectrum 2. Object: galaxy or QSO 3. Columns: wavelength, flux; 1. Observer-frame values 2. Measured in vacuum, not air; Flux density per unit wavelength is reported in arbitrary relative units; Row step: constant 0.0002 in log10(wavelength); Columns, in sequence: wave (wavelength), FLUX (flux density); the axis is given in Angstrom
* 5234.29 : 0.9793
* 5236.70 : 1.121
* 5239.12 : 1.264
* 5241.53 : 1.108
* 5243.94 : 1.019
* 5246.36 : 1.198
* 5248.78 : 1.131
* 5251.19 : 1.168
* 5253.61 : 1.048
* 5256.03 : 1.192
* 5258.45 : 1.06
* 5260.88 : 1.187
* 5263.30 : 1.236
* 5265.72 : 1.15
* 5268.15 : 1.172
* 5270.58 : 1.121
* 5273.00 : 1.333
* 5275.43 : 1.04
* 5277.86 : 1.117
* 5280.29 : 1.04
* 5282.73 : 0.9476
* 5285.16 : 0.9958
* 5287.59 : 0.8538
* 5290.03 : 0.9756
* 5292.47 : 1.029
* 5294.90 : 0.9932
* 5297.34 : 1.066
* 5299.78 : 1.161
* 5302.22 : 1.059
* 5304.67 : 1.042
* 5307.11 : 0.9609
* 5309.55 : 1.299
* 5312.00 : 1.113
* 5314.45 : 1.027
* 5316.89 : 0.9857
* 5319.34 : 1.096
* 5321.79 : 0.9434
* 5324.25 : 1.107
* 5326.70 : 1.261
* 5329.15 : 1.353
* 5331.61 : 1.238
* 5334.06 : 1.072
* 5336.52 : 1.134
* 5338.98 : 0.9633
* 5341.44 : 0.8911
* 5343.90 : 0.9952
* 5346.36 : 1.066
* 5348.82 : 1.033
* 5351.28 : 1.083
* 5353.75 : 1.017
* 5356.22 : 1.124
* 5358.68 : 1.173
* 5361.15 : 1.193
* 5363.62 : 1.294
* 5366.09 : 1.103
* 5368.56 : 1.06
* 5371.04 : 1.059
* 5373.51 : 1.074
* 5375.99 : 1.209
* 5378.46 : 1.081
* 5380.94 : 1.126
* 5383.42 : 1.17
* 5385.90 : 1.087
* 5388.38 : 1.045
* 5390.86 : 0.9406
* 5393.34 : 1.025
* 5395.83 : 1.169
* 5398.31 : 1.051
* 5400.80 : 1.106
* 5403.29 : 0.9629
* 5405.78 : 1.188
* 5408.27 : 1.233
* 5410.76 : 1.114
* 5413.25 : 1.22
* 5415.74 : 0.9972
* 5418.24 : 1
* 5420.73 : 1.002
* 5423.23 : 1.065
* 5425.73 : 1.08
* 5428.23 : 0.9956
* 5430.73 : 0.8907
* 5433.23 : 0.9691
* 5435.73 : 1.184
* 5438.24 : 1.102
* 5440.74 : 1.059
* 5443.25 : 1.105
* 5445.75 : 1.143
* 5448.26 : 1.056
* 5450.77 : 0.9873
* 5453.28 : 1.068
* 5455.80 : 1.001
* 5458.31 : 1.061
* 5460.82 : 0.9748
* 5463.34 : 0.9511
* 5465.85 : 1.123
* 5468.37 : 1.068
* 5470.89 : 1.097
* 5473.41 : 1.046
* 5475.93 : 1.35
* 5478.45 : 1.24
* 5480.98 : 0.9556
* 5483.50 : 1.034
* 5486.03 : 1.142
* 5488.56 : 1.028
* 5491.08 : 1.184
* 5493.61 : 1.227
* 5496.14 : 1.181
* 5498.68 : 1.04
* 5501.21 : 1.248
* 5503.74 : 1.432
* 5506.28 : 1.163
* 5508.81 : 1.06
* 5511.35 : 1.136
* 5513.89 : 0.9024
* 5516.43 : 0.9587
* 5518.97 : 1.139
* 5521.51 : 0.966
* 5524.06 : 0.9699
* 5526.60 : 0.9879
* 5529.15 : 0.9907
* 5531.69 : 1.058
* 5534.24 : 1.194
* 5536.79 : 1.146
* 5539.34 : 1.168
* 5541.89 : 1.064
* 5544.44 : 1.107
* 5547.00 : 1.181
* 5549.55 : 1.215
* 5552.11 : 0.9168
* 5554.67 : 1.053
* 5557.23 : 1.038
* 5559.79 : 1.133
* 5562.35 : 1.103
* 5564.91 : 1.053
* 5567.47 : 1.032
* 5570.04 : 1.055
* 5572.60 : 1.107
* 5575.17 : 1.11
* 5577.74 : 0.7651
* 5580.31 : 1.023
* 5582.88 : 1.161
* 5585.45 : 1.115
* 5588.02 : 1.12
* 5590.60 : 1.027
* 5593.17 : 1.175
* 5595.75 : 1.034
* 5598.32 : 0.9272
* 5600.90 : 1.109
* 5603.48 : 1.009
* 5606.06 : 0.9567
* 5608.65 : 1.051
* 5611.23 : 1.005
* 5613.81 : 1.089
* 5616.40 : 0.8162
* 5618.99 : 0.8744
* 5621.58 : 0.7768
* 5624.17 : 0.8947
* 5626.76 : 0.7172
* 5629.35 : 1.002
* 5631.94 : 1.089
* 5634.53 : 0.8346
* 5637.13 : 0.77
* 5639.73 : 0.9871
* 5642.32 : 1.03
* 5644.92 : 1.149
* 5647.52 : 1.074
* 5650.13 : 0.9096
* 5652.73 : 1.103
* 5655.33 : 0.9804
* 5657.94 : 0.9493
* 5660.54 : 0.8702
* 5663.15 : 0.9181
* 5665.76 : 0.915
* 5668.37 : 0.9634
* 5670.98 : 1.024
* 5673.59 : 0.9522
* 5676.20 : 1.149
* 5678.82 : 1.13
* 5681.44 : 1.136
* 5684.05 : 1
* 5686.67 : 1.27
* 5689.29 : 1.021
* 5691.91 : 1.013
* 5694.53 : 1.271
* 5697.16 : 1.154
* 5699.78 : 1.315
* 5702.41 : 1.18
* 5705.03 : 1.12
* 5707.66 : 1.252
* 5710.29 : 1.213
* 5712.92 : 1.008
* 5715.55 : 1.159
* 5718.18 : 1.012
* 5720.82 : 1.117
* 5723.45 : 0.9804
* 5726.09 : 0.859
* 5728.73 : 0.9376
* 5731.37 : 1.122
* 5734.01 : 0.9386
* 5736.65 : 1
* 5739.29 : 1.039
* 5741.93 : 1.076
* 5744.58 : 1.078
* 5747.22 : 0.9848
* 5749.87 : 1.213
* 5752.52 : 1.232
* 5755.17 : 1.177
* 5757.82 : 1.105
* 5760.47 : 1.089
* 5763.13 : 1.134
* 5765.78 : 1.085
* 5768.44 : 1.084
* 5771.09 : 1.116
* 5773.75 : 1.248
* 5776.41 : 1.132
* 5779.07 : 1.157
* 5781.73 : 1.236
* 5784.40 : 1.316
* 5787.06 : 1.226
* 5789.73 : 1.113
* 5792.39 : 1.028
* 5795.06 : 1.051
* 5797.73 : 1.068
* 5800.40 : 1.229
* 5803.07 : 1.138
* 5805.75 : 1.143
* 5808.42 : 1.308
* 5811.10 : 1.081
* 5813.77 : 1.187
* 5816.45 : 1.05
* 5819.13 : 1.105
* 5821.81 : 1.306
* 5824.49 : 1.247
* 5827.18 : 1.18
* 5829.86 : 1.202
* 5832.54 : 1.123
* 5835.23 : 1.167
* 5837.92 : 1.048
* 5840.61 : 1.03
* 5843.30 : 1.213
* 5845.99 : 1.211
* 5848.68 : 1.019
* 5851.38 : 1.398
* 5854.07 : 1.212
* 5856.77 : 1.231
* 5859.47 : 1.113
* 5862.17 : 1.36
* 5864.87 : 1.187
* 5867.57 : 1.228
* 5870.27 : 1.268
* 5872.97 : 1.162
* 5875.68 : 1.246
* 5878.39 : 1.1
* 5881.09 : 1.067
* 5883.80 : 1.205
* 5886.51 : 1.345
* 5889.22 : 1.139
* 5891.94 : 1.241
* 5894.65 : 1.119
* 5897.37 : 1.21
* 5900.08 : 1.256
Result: 0.05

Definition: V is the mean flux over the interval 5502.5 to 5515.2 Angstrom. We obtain 1.14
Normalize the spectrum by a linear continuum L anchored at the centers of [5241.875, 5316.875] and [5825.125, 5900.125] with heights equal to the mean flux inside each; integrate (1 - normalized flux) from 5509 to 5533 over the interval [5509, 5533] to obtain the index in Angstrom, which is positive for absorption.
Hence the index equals 2.5 Angstrom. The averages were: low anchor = 1.09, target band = 1.01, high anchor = 1.19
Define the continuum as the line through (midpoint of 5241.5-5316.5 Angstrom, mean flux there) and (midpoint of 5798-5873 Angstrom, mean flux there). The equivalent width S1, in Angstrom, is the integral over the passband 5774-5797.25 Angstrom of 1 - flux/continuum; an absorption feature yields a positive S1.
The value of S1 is 0.3 Angstrom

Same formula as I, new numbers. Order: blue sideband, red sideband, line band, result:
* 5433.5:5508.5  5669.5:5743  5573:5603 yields 0.047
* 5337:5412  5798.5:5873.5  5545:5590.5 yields 0.059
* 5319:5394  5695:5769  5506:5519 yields 0.054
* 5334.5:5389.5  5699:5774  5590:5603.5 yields 0.042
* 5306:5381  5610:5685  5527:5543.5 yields -0.082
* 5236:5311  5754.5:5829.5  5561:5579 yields 0.099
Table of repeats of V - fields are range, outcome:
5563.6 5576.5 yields 1.07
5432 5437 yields 1.08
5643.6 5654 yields 1.06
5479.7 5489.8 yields 1.04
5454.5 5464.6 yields 0.997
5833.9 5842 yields 1.08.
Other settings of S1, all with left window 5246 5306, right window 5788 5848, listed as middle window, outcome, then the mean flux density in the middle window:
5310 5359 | 0.5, 1.09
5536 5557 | 0.3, 1.1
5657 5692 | 3.3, 1.02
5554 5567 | 0.5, 1.07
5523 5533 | 1.0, 1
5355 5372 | -0.7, 1.15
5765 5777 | 0.1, 1.14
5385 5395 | 0.7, 1.03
